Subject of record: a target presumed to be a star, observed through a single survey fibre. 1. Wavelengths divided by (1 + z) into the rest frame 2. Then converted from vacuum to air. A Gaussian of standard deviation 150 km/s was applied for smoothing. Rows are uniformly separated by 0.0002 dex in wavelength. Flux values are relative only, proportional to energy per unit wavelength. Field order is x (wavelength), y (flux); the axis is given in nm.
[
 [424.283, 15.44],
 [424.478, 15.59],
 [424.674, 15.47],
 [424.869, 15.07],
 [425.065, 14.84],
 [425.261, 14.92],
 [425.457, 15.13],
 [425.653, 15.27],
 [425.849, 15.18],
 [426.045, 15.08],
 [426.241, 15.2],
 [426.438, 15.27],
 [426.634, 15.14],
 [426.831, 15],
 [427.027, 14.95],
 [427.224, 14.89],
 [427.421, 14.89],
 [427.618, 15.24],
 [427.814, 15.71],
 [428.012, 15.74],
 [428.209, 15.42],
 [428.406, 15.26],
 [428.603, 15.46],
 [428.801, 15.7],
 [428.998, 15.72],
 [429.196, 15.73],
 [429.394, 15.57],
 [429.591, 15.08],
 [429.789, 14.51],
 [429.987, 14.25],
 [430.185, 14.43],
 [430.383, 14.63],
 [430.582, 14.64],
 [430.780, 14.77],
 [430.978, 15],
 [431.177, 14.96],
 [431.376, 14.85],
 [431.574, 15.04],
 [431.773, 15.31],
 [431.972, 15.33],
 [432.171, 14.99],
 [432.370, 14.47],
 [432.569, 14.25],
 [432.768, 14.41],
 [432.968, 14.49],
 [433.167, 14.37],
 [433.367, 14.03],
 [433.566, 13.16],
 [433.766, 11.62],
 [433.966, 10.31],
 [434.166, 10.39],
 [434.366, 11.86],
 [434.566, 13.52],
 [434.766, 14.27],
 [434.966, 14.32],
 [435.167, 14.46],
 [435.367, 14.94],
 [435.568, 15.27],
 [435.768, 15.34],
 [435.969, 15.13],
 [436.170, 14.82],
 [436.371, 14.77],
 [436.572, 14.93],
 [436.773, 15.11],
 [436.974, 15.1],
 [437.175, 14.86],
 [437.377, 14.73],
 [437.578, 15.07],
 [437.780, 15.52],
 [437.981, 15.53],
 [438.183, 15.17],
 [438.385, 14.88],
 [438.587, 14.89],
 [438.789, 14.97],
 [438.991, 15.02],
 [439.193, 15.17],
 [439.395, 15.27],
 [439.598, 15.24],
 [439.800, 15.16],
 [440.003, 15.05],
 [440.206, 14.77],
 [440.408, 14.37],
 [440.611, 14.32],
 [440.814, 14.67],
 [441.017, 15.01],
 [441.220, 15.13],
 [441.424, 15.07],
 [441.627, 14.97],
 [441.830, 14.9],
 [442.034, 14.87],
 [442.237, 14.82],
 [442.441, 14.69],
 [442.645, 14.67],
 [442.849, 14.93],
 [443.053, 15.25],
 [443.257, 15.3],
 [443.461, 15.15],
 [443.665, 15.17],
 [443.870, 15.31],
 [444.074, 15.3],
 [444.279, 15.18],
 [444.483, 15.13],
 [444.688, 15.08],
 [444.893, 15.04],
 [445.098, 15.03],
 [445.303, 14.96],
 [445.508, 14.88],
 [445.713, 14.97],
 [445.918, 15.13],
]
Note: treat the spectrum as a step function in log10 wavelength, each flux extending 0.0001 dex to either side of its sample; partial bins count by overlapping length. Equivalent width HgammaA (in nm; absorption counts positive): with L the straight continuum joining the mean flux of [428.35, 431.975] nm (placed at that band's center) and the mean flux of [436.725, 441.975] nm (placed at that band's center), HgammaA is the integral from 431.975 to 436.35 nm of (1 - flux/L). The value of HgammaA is 0.33 nm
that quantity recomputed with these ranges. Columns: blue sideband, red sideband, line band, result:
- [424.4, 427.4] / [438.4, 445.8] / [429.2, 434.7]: 0.352 nm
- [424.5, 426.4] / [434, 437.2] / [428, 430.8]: -0.062 nm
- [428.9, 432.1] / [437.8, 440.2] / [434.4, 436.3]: 0.061 nm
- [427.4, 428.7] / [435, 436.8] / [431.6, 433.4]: 0.058 nm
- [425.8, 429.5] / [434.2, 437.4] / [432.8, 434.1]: 0.154 nm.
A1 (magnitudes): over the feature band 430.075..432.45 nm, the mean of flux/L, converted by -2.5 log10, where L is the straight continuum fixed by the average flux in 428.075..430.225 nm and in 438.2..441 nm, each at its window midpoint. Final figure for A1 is 0.02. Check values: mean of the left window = 15.2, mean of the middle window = 14.9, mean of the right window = 14.9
